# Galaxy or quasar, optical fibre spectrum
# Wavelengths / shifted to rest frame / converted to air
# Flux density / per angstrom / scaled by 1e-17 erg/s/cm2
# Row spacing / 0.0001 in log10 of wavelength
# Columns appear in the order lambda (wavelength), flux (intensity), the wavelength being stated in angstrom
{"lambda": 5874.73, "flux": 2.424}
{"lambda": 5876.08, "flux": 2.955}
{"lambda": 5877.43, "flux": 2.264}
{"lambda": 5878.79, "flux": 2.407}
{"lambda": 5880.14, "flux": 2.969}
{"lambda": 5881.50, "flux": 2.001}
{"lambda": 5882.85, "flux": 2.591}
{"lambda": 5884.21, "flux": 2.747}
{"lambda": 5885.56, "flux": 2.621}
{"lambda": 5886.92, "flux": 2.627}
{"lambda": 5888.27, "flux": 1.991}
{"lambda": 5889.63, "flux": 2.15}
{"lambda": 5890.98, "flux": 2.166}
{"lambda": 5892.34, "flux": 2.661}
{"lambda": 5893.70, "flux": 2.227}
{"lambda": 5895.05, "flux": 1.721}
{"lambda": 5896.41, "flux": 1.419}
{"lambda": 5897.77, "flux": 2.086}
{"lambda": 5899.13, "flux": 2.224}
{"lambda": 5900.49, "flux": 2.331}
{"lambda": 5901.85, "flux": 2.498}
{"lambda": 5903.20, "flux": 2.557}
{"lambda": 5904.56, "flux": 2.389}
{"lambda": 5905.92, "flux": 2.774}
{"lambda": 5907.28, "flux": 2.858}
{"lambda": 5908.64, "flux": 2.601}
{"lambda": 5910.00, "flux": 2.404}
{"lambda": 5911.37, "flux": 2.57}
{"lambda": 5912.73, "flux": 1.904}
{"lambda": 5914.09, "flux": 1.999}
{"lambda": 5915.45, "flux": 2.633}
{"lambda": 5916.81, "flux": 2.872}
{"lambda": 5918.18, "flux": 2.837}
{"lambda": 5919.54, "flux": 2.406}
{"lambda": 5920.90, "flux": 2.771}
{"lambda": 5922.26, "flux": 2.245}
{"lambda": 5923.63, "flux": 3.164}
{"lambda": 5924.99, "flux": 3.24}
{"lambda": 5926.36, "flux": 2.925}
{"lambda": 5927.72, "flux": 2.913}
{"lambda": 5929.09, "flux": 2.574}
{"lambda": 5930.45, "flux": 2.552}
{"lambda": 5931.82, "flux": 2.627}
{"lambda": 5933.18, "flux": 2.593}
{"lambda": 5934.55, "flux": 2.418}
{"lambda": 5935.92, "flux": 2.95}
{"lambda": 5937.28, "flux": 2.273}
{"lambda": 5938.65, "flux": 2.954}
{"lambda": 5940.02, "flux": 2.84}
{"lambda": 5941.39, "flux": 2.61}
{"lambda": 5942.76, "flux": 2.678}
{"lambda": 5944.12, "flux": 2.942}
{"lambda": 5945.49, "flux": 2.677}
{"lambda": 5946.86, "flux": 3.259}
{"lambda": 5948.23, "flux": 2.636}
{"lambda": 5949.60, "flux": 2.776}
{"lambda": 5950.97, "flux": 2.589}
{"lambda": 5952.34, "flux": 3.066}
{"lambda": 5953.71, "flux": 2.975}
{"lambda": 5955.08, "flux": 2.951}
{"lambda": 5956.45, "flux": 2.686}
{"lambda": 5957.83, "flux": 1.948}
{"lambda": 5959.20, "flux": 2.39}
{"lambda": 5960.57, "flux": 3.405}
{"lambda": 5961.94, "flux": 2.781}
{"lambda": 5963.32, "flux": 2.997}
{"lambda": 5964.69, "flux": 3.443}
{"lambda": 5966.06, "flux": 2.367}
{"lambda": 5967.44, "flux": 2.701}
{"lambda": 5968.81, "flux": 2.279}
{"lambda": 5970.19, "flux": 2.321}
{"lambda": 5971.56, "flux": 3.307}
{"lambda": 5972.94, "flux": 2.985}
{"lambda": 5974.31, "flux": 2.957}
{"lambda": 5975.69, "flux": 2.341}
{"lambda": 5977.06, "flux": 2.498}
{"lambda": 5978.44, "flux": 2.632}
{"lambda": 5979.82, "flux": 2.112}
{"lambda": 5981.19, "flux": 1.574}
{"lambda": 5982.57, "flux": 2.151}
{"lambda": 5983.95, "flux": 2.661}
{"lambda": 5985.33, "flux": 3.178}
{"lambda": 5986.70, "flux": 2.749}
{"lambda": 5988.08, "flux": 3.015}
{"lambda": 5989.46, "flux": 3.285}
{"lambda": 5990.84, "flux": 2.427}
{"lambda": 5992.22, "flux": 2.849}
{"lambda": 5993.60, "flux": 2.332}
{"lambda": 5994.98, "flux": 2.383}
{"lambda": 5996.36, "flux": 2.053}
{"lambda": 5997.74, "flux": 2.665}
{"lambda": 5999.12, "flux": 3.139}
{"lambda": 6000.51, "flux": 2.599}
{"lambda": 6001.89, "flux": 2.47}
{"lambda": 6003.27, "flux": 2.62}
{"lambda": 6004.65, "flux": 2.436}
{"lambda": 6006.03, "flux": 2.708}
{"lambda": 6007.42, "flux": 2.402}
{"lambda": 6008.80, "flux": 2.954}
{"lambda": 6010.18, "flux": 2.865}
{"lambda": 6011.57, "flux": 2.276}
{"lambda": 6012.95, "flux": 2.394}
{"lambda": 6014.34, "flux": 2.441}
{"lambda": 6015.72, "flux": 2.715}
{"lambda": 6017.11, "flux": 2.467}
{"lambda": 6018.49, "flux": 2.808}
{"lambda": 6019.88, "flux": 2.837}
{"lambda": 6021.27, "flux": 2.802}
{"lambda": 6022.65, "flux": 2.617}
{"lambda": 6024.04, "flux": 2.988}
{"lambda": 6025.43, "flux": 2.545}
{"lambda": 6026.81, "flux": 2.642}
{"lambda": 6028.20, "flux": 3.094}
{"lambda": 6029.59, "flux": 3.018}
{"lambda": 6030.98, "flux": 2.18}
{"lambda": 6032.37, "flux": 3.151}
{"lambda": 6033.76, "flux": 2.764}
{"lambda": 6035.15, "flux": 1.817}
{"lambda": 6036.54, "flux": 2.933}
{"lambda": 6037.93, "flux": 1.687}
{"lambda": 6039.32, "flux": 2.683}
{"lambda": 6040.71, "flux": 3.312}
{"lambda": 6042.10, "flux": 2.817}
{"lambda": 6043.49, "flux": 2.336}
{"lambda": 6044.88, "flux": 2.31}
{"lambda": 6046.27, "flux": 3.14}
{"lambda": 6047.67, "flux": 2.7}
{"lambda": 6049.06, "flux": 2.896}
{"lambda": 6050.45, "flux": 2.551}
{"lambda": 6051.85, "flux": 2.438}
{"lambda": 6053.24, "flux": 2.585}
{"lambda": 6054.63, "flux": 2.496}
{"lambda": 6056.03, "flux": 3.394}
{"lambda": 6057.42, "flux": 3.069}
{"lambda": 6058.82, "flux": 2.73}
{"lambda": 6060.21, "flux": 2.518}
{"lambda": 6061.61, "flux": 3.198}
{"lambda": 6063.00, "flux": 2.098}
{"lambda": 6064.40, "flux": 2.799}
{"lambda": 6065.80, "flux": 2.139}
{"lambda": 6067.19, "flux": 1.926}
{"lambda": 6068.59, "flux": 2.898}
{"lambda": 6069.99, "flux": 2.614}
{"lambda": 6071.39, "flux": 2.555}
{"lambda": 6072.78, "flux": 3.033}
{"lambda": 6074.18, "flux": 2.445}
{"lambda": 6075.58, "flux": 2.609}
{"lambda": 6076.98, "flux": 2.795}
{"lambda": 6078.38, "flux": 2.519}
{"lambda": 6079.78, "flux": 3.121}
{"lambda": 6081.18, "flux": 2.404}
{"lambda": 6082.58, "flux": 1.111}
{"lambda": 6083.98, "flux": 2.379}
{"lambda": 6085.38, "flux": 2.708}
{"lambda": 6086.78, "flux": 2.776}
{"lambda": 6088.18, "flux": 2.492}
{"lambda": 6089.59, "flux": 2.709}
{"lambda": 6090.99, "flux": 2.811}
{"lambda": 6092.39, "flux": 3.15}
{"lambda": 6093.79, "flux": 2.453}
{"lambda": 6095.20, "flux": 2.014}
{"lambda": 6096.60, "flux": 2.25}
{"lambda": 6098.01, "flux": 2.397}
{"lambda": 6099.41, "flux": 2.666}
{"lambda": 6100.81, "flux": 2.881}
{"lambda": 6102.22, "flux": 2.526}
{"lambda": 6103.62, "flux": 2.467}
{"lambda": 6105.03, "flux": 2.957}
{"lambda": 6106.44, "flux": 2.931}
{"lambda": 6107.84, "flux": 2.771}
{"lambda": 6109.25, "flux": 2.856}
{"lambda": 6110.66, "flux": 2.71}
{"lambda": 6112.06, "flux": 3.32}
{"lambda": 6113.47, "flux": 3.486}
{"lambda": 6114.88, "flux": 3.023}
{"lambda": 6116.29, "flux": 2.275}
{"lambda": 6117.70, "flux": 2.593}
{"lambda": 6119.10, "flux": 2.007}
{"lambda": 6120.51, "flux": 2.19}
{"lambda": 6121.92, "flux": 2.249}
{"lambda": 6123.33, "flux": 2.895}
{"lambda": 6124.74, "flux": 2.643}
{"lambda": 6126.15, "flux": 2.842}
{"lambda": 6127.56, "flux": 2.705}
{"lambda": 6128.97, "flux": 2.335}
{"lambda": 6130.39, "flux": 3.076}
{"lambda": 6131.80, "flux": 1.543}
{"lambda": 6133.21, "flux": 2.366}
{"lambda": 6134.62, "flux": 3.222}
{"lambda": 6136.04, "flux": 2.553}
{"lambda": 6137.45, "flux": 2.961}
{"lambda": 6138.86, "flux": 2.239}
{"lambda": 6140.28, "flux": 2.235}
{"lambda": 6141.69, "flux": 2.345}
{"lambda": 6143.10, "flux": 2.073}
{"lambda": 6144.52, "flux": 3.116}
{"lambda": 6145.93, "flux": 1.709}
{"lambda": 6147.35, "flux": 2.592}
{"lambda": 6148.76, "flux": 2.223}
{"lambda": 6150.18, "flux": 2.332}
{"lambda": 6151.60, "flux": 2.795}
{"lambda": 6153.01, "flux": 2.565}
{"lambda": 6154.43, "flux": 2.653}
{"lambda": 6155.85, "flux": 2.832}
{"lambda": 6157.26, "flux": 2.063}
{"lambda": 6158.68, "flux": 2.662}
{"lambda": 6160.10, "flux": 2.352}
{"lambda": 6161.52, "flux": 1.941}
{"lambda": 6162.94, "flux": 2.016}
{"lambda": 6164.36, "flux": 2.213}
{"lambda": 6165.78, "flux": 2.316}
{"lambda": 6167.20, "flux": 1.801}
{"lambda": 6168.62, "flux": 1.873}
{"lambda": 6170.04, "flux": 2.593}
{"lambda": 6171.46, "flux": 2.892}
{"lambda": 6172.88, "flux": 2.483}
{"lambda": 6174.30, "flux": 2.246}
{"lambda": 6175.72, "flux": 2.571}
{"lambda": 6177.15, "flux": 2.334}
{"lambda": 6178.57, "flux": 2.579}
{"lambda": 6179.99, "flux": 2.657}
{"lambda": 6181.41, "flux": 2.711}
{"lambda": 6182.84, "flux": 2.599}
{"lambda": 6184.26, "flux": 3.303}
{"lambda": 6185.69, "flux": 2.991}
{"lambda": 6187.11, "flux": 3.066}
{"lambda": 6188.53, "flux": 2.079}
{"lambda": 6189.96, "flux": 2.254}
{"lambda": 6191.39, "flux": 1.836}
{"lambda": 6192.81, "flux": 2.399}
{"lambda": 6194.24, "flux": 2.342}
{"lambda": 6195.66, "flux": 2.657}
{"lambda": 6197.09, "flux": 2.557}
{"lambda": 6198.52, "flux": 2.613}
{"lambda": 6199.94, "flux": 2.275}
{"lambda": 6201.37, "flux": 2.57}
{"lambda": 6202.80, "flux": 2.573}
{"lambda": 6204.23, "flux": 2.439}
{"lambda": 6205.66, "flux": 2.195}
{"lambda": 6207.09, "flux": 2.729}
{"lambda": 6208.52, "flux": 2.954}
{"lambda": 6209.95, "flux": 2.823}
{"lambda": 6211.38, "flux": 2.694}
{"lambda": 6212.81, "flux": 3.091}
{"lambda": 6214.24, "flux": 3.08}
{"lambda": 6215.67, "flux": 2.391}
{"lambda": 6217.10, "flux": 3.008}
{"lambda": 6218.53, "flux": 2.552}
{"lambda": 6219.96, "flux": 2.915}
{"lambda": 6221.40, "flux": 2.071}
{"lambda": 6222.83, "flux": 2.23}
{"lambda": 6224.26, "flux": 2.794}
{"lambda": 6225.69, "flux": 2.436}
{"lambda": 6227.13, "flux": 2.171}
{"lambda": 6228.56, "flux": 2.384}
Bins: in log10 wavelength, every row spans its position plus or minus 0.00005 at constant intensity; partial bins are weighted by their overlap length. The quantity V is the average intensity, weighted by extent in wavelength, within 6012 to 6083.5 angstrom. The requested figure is 2.63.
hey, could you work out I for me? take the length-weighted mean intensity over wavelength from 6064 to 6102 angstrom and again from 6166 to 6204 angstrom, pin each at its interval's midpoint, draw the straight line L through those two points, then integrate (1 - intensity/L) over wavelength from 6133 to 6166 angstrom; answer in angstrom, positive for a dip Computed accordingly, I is 1.0 angstrom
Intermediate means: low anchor 2.54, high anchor 2.49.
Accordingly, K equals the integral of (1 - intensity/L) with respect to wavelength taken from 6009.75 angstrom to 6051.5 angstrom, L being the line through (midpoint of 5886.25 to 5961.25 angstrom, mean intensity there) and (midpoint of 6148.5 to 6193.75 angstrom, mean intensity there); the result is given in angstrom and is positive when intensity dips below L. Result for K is -2.3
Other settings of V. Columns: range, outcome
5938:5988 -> 2.71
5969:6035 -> 2.64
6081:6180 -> 2.51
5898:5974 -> 2.68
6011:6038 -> 2.63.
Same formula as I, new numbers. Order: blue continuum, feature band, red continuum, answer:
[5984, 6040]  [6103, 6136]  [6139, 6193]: -2.3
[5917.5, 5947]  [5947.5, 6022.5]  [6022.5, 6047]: 1.3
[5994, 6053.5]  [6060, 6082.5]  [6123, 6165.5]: 0.0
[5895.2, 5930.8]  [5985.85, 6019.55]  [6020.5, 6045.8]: -0.2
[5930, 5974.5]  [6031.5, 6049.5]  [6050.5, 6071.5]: 0.0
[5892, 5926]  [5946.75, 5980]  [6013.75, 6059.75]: -2.3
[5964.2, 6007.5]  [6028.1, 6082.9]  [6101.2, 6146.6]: -0.4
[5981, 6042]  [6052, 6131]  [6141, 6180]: -4.2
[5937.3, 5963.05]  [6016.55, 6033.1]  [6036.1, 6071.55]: -0.5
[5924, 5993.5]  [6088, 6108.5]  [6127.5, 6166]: -1.1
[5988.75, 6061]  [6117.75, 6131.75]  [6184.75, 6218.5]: 0.6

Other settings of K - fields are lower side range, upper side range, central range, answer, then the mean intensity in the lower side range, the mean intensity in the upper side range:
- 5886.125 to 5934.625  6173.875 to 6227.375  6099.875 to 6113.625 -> -1.72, 2.47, 2.58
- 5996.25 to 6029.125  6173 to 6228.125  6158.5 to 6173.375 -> 1.83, 2.66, 2.57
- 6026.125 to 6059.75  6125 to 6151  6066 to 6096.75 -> 0.86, 2.7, 2.47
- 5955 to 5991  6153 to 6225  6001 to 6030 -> -0.30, 2.67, 2.52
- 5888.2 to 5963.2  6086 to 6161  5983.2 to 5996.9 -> -0.61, 2.58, 2.58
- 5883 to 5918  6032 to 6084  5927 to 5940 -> -1.29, 2.37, 2.6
